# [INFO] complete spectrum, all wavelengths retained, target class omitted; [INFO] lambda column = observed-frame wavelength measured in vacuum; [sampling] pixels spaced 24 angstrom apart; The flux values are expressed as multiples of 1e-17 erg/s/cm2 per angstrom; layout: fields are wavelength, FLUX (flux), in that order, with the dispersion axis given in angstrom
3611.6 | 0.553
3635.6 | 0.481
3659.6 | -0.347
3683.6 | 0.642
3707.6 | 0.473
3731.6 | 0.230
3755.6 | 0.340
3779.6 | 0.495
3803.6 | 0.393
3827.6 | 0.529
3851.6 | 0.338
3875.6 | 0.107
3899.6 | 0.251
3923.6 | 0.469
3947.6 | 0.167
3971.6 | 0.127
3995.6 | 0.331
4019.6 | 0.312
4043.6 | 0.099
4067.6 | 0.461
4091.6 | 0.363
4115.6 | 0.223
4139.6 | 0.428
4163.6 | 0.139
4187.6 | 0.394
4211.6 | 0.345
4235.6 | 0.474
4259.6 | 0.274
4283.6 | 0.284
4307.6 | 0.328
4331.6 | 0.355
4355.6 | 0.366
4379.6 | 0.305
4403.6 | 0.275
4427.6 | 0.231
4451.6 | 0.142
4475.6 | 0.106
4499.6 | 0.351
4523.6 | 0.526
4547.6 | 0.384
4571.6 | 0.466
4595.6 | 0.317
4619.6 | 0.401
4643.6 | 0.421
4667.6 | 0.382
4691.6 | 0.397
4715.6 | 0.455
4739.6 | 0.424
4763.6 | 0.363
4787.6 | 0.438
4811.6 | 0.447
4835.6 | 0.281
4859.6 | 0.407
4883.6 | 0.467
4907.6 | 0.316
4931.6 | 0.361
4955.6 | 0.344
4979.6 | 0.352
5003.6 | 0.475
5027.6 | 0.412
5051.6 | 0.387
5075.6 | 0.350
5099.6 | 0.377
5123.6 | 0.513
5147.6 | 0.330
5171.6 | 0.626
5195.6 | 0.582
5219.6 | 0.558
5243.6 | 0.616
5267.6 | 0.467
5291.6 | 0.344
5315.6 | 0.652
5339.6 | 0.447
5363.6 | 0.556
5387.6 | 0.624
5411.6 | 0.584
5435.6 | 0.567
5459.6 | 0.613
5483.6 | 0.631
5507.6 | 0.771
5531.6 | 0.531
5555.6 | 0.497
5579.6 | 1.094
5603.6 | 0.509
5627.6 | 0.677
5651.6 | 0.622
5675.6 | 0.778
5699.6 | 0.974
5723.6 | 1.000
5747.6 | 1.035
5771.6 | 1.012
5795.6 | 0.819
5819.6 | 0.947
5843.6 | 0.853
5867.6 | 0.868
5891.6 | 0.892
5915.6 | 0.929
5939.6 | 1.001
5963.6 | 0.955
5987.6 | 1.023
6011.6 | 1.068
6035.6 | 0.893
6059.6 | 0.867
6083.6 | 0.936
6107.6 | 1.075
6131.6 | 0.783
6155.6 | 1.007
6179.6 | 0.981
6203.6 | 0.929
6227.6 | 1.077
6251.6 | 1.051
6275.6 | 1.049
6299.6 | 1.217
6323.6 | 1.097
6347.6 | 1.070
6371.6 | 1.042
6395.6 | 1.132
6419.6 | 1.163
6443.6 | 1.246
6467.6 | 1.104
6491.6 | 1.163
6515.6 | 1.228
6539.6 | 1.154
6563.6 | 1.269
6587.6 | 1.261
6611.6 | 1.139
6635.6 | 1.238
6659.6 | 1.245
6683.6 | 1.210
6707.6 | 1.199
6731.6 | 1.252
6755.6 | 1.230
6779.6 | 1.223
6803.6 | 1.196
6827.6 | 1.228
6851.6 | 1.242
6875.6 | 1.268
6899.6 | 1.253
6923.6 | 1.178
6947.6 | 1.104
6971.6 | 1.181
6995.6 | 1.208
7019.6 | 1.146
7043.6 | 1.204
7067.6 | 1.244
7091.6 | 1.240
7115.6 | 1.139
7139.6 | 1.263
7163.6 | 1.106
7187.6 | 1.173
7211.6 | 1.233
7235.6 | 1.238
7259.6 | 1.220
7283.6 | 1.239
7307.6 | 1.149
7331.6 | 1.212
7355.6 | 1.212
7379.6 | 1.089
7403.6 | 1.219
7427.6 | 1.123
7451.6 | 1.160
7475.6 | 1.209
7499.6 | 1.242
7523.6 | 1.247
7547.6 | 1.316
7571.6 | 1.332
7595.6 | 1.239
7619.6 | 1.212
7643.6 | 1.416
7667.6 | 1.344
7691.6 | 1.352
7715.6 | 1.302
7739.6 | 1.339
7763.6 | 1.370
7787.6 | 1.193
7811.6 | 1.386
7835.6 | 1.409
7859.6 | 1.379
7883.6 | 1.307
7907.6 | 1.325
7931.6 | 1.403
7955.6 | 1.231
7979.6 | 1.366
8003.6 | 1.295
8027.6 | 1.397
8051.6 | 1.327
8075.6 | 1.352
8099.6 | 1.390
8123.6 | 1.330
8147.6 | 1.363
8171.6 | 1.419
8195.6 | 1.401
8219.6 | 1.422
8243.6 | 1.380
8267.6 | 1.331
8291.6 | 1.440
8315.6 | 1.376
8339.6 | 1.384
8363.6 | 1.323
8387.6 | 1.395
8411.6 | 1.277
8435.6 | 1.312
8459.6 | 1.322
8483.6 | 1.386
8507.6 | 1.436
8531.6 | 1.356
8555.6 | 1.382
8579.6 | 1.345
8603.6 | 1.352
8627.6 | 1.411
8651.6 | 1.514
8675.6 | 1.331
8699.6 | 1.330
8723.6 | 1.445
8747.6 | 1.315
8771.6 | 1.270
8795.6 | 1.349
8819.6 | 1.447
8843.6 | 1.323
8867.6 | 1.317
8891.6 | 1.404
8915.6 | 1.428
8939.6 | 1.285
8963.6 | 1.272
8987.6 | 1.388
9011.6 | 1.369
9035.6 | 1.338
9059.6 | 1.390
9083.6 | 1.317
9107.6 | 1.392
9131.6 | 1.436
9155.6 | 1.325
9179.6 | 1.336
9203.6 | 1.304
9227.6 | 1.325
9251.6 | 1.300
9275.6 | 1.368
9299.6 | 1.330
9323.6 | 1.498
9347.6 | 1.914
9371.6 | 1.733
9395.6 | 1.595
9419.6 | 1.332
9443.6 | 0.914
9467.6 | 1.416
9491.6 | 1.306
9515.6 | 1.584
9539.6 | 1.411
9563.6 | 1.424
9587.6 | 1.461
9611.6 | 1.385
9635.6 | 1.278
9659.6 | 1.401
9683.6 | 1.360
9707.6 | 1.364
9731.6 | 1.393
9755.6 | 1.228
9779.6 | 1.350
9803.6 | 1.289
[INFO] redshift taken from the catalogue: 0.426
